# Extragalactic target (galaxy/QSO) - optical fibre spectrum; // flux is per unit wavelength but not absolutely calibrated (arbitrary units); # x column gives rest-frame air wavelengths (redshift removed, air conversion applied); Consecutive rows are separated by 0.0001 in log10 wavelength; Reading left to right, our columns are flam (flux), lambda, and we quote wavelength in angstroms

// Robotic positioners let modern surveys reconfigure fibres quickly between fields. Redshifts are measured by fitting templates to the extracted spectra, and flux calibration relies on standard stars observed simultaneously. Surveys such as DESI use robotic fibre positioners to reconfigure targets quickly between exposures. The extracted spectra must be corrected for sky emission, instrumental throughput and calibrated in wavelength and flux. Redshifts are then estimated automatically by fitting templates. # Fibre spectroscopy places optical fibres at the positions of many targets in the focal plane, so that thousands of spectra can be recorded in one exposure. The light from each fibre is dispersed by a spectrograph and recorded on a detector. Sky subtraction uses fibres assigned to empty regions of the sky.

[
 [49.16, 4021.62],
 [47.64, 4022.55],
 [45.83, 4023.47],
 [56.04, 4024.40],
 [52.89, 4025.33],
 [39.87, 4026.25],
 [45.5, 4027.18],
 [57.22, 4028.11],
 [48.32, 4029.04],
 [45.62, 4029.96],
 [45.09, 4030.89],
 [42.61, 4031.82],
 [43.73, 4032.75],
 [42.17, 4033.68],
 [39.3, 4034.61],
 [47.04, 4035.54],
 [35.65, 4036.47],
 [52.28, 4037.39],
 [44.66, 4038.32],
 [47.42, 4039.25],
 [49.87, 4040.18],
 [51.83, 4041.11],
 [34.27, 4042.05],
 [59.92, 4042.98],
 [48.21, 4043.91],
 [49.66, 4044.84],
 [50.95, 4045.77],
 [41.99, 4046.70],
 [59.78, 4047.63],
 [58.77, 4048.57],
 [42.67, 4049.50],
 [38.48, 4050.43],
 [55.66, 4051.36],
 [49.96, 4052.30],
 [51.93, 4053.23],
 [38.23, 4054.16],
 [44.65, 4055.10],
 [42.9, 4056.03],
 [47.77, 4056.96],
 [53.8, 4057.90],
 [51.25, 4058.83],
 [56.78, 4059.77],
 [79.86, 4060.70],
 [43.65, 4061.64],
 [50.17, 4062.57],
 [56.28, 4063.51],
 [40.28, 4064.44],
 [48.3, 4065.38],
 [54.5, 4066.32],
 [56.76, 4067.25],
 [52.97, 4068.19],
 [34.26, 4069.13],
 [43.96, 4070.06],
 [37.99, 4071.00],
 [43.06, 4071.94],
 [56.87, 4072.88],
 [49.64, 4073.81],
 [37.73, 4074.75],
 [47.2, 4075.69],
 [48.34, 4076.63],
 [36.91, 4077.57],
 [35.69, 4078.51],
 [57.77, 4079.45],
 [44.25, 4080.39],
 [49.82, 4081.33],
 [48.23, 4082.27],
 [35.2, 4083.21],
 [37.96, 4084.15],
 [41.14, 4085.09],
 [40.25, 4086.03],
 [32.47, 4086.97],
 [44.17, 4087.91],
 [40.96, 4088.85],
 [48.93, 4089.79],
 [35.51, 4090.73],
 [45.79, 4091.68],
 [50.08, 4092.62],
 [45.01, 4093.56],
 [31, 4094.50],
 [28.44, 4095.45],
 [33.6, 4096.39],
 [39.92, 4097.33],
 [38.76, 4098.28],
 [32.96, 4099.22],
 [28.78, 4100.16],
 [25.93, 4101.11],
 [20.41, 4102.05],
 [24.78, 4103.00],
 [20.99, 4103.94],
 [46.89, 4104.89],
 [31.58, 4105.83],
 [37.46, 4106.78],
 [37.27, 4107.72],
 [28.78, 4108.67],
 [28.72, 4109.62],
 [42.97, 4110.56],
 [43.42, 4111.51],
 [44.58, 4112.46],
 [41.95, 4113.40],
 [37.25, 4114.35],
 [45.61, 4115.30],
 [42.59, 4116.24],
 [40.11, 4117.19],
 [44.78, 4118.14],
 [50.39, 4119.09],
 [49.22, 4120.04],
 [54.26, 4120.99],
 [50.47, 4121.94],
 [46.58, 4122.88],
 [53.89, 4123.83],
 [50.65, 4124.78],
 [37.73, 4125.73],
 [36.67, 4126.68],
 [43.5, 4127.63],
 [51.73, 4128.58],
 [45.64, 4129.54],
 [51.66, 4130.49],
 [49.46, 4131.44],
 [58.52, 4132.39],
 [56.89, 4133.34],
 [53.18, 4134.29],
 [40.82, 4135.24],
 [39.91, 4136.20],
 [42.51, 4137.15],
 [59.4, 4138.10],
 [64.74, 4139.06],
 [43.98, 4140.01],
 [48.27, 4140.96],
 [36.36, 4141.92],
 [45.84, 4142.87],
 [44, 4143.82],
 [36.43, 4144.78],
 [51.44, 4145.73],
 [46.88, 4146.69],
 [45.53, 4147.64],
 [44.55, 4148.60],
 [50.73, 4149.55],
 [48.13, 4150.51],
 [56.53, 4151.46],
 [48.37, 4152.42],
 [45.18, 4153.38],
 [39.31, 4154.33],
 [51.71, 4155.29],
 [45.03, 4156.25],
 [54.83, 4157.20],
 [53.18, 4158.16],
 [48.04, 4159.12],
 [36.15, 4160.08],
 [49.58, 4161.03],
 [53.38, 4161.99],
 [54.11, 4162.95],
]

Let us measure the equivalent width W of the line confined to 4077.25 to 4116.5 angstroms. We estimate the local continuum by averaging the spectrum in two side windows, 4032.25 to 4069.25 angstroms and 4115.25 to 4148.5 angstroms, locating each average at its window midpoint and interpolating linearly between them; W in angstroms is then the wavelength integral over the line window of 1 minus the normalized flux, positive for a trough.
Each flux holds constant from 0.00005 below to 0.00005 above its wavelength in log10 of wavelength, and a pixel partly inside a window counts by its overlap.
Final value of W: 8.1 angstroms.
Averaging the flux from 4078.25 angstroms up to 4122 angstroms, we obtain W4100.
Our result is 39.4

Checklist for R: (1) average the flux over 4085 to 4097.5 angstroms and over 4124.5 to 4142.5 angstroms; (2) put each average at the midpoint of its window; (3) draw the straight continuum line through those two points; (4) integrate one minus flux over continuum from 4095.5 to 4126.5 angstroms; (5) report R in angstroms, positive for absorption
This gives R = 3.39 angstroms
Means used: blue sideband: 39.8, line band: 39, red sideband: 47.9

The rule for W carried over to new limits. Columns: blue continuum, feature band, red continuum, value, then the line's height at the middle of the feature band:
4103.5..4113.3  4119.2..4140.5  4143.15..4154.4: -3.7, 41.9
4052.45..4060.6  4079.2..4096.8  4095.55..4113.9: -0.8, 39.6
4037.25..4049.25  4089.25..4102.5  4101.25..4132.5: 2.4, 44.1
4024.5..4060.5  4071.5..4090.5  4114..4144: 1.6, 47.7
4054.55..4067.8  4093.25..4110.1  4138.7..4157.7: 5.9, 49.7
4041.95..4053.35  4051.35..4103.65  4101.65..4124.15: 2.4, 45.4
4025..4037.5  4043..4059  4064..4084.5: -1.3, 45.3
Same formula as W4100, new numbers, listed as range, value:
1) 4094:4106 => 31.1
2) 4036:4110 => 43.6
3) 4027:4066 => 48.5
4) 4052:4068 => 51.1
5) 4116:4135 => 48.4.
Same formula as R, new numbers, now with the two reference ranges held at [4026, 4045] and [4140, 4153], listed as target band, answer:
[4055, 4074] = -1.5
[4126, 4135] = -0.6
